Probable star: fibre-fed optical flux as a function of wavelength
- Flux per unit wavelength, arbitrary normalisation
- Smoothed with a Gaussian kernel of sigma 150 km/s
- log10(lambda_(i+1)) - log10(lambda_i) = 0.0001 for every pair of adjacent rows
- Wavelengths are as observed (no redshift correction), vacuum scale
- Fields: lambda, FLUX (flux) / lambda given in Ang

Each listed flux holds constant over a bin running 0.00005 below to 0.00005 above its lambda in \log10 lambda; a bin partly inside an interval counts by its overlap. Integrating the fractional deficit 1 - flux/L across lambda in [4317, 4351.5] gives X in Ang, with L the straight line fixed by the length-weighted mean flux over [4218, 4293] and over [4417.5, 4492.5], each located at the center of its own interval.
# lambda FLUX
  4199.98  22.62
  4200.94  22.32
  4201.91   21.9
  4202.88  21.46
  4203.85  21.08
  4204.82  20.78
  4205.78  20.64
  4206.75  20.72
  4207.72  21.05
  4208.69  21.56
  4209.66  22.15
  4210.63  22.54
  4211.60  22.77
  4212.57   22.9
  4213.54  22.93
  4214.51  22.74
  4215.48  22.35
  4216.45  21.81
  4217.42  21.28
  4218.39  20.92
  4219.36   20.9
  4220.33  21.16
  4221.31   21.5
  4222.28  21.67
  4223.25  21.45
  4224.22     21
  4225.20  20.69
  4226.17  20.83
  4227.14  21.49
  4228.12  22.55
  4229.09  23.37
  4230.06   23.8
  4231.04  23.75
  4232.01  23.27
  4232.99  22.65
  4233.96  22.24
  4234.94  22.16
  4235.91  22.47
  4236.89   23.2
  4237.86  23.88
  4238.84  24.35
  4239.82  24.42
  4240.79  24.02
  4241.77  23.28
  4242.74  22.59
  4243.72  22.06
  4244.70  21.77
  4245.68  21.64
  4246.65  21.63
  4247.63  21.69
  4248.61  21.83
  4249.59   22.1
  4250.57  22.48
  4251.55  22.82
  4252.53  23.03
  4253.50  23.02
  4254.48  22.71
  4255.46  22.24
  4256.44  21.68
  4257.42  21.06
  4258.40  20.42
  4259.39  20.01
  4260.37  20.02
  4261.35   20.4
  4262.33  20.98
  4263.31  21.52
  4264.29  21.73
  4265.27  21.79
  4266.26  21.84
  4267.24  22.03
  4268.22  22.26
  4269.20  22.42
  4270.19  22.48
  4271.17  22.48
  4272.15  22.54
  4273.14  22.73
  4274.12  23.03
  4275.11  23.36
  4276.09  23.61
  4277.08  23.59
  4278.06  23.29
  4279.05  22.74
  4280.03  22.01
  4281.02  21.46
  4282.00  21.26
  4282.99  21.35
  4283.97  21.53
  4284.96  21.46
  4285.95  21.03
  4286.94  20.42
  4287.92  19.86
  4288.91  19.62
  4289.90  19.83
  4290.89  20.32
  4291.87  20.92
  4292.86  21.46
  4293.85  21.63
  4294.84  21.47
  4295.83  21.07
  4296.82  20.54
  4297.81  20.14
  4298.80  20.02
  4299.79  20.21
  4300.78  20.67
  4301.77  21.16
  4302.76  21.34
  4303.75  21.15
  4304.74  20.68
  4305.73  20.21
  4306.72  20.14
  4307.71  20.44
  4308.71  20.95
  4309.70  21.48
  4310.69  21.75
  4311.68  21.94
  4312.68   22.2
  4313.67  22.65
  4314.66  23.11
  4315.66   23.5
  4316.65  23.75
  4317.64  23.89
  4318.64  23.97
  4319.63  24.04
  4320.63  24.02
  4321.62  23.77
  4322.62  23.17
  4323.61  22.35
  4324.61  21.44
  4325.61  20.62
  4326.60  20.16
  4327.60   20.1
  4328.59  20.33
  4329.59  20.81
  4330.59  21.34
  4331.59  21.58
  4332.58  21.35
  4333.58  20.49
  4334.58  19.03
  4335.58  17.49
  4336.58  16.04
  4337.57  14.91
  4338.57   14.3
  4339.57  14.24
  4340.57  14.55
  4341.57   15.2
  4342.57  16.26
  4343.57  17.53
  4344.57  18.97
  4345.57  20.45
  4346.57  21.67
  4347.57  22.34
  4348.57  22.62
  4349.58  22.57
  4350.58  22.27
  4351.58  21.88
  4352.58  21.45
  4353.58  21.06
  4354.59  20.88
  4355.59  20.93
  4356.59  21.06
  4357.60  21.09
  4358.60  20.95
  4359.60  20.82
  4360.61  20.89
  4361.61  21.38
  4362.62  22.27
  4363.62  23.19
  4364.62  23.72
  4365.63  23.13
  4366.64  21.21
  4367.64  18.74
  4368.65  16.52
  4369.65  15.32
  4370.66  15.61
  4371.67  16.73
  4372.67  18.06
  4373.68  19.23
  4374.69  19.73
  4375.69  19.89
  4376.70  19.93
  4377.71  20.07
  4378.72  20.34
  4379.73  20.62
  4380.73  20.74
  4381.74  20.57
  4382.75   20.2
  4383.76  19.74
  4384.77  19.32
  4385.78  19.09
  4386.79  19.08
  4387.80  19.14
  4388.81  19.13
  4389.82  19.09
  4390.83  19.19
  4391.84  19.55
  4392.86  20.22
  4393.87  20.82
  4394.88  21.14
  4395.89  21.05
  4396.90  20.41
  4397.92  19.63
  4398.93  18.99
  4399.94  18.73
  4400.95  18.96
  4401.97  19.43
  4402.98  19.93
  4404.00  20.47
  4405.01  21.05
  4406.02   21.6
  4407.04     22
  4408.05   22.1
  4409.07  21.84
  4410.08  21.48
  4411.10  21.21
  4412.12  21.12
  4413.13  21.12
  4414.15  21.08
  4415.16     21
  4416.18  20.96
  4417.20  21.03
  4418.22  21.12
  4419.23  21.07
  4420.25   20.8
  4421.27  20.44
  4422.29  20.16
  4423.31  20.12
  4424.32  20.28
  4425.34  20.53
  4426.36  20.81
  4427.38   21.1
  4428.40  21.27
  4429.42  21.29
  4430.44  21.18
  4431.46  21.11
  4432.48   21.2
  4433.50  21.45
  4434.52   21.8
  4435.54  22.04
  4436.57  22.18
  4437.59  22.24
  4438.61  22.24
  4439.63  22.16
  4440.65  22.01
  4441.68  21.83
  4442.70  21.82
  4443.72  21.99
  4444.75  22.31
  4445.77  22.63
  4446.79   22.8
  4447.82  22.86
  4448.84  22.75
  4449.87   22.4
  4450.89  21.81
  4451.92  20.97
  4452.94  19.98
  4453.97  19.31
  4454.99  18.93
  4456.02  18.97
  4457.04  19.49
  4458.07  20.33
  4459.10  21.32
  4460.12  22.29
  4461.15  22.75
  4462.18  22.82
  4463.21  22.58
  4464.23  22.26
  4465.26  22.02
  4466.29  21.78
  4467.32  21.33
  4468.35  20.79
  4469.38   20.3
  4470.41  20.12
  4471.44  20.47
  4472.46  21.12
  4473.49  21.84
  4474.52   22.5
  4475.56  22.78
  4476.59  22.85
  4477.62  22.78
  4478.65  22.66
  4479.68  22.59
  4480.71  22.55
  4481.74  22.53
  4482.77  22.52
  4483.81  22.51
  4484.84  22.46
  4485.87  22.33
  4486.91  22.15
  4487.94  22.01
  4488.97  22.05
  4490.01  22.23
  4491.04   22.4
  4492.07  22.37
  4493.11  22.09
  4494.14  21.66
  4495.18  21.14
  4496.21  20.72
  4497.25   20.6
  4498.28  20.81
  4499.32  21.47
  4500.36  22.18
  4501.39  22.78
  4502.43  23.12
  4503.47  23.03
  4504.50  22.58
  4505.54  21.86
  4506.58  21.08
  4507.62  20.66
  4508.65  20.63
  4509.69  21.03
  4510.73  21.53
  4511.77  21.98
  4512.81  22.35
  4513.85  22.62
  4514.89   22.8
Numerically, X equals 2.68 Ang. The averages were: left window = 22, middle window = 20.1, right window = 21.6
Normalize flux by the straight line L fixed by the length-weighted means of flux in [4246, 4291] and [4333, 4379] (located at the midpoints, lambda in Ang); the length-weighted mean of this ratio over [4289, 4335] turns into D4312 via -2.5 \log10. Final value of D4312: -0.04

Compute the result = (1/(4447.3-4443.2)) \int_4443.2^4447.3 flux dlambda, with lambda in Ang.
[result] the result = 22.5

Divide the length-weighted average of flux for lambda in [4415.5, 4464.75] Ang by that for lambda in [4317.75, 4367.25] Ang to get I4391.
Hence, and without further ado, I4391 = 1.0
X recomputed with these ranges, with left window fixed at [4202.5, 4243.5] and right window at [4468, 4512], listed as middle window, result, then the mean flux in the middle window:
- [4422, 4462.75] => 1.0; 21.4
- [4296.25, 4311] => 0.9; 20.7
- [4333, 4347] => 3.1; 17.2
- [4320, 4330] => 0.2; 21.7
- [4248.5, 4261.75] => 0.3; 21.7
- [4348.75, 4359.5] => 0.3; 21.4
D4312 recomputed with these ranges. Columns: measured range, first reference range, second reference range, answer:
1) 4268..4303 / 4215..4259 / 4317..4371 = -0.01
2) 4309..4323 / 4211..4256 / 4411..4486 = -0.05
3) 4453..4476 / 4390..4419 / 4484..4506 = 0.02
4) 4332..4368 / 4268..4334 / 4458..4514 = 0.09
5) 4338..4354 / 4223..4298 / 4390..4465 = 0.12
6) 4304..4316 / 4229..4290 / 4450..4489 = 0.02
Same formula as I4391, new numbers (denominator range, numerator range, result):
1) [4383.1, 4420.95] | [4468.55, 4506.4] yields 1.08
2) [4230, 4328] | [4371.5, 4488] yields 0.96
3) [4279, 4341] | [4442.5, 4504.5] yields 1.05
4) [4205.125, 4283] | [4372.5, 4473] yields 0.94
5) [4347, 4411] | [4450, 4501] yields 1.06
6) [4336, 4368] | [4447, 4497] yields 1.09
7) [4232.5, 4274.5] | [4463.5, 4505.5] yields 0.99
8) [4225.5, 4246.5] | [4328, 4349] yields 0.82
